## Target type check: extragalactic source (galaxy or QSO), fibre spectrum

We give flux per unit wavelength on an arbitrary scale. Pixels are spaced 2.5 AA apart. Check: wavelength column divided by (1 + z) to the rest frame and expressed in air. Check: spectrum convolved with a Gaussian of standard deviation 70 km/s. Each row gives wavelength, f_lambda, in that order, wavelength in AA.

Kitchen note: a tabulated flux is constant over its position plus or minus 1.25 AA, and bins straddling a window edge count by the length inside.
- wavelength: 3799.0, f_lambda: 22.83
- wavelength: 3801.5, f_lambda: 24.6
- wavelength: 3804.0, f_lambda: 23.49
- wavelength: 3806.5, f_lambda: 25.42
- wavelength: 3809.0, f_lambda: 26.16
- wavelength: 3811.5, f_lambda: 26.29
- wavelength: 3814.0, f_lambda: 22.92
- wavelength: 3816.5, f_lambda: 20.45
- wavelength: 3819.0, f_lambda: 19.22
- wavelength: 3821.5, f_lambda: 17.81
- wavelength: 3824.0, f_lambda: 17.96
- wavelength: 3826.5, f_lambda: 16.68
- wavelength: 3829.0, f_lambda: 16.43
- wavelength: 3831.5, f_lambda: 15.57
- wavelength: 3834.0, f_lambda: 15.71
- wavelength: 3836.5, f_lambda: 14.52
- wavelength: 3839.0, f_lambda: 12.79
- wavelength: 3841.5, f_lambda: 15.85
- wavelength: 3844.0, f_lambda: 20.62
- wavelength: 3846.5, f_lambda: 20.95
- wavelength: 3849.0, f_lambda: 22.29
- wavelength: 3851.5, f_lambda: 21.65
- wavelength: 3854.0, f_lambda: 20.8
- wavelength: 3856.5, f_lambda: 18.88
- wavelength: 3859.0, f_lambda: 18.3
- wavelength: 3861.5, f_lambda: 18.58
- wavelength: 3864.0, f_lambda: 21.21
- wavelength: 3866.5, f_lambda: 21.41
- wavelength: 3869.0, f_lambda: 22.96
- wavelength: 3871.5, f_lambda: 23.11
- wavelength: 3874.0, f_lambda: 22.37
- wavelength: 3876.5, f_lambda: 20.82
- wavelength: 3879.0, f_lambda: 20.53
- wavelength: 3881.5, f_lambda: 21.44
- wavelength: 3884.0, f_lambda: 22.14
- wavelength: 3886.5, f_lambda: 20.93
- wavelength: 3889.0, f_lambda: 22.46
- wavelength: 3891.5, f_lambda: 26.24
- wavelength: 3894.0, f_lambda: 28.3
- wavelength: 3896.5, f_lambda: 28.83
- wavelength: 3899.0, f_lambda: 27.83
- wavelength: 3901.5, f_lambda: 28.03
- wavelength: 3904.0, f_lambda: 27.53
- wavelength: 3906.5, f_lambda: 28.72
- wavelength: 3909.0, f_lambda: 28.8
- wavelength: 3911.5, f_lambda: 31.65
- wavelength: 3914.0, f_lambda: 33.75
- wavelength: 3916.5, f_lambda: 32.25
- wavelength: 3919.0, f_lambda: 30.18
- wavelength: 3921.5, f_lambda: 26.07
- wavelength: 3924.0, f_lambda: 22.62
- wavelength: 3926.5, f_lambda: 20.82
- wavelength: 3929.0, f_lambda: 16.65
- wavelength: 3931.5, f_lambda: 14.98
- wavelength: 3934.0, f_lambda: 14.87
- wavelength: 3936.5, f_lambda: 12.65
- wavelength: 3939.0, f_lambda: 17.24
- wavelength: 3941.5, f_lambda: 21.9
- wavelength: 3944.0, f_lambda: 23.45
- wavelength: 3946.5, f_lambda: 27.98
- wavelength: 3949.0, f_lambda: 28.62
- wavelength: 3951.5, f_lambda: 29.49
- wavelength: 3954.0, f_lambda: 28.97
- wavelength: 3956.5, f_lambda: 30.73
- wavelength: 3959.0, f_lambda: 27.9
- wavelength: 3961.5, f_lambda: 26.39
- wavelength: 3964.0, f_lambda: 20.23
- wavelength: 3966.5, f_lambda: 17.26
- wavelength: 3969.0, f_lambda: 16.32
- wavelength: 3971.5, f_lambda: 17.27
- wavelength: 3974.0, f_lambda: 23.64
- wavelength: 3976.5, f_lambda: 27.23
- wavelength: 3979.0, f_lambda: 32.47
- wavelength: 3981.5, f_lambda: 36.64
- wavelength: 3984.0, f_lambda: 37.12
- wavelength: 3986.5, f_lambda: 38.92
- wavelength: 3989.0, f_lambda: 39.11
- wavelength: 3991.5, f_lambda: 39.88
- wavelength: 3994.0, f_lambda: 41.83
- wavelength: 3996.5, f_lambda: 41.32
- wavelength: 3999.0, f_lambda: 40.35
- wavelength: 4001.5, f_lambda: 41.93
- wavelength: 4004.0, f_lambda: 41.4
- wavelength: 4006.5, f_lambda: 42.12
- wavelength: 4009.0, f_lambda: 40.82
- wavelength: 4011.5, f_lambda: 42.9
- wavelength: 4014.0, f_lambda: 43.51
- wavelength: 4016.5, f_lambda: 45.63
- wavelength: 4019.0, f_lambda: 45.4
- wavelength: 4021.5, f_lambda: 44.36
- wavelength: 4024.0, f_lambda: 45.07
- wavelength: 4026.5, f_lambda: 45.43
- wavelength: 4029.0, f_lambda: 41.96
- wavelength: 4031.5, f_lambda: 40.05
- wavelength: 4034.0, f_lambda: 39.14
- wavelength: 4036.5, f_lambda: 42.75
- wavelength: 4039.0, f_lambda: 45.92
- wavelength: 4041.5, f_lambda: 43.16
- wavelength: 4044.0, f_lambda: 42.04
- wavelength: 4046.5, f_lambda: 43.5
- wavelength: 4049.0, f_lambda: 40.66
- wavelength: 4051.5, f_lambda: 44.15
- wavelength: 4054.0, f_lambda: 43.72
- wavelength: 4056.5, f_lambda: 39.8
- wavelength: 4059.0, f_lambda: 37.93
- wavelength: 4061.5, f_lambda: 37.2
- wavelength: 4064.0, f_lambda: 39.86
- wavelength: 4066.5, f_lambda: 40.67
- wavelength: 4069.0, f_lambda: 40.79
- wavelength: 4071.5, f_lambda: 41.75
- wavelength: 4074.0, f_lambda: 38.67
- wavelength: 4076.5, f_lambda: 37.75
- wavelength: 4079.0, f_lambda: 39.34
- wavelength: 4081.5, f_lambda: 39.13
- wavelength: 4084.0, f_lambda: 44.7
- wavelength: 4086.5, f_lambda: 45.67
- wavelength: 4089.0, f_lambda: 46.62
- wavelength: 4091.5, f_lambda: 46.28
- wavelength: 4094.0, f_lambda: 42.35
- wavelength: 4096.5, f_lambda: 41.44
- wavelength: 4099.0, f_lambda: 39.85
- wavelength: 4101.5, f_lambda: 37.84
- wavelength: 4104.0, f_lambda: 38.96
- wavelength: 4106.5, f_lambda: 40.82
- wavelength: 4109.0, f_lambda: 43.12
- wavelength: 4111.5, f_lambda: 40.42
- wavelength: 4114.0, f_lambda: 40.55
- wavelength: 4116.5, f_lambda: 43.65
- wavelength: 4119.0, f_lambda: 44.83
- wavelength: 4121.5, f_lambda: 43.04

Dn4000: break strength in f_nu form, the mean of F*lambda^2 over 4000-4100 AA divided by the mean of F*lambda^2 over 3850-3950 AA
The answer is 1.94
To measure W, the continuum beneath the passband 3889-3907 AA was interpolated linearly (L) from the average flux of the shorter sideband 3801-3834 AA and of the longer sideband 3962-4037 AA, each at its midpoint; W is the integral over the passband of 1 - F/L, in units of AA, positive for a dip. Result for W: 0.2 AA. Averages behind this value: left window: 20.7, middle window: 27.5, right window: 36.9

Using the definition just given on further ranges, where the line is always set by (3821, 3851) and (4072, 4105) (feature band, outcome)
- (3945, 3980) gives 4.9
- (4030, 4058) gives -3.8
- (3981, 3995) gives -3.1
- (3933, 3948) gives 4.1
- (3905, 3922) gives -3.8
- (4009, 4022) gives -3.6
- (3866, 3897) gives -2.0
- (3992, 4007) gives -3.8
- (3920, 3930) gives 1.5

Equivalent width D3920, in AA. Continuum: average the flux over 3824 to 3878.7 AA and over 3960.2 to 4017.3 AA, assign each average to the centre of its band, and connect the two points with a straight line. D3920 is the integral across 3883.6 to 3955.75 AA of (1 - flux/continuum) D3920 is 3.8 AA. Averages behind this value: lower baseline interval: 19.1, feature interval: 25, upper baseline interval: 34.4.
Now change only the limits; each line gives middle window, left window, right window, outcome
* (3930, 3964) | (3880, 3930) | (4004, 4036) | 9.70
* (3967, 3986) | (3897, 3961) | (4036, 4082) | 2.41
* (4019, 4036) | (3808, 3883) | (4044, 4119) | -3.03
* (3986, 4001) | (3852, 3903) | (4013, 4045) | -0.70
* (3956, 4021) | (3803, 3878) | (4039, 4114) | -1.88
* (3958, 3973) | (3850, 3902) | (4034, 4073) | 5.25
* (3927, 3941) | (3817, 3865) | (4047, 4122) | 5.76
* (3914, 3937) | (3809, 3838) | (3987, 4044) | 6.56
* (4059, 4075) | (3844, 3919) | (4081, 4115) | -0.07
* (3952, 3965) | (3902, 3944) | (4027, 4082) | 0.59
